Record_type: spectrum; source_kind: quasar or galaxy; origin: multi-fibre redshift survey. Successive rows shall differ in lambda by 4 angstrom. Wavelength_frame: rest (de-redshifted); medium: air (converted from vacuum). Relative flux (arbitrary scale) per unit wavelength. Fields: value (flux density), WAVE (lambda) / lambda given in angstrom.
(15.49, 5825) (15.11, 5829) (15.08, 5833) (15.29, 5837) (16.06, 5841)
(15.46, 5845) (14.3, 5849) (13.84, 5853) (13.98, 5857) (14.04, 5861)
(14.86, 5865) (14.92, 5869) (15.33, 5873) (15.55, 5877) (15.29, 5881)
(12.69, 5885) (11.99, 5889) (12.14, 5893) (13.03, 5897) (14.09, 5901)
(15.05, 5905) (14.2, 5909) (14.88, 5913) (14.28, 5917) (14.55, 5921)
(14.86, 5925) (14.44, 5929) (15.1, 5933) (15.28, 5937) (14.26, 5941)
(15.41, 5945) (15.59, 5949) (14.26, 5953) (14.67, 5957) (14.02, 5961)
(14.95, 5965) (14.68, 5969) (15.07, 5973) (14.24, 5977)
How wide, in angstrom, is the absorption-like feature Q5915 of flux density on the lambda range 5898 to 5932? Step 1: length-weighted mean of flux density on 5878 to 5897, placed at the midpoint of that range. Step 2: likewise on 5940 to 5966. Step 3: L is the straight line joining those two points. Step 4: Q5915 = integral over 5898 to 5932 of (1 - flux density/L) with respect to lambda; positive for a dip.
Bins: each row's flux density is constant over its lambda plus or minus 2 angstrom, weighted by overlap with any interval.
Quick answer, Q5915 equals -1.7 angstrom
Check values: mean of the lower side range 13.2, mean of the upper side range 14.7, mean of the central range 14.5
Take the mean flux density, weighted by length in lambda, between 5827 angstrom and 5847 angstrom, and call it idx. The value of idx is 15.4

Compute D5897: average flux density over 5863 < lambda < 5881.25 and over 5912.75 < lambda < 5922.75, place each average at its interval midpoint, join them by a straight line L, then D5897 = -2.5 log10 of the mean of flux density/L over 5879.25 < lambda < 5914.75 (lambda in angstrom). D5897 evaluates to 0.09 mag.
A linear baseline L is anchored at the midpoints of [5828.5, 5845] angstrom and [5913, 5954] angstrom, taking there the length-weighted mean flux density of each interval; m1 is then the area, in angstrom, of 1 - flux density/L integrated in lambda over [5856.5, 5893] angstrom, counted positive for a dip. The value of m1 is 2.40 angstrom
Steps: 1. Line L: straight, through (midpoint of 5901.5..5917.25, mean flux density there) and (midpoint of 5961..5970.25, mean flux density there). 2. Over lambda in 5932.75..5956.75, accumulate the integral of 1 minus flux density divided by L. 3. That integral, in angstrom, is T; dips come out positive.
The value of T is -0.5 angstrom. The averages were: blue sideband 14.6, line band 15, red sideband 14.7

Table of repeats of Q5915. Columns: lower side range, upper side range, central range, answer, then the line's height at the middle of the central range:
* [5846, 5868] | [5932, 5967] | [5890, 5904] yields 1.3 angstrom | 14.5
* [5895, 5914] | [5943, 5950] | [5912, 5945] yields 0.4 angstrom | 14.9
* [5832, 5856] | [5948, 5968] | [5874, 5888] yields 0.4 angstrom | 14.9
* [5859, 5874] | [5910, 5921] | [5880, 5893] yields 1.5 angstrom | 14.7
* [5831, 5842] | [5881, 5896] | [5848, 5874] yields -0.6 angstrom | 14.2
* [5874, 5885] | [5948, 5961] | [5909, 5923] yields 0.3 angstrom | 14.8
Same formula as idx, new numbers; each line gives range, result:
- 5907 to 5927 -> 14.6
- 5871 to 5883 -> 15.4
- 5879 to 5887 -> 14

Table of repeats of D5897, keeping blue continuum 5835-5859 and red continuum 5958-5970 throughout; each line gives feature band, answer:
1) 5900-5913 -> 0.011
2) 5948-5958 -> -0.015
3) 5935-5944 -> -0.017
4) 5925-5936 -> -0.015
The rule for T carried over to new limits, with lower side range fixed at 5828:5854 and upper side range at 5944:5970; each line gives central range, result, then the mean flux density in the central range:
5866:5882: -0.3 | 15.2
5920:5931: 0.2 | 14.6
